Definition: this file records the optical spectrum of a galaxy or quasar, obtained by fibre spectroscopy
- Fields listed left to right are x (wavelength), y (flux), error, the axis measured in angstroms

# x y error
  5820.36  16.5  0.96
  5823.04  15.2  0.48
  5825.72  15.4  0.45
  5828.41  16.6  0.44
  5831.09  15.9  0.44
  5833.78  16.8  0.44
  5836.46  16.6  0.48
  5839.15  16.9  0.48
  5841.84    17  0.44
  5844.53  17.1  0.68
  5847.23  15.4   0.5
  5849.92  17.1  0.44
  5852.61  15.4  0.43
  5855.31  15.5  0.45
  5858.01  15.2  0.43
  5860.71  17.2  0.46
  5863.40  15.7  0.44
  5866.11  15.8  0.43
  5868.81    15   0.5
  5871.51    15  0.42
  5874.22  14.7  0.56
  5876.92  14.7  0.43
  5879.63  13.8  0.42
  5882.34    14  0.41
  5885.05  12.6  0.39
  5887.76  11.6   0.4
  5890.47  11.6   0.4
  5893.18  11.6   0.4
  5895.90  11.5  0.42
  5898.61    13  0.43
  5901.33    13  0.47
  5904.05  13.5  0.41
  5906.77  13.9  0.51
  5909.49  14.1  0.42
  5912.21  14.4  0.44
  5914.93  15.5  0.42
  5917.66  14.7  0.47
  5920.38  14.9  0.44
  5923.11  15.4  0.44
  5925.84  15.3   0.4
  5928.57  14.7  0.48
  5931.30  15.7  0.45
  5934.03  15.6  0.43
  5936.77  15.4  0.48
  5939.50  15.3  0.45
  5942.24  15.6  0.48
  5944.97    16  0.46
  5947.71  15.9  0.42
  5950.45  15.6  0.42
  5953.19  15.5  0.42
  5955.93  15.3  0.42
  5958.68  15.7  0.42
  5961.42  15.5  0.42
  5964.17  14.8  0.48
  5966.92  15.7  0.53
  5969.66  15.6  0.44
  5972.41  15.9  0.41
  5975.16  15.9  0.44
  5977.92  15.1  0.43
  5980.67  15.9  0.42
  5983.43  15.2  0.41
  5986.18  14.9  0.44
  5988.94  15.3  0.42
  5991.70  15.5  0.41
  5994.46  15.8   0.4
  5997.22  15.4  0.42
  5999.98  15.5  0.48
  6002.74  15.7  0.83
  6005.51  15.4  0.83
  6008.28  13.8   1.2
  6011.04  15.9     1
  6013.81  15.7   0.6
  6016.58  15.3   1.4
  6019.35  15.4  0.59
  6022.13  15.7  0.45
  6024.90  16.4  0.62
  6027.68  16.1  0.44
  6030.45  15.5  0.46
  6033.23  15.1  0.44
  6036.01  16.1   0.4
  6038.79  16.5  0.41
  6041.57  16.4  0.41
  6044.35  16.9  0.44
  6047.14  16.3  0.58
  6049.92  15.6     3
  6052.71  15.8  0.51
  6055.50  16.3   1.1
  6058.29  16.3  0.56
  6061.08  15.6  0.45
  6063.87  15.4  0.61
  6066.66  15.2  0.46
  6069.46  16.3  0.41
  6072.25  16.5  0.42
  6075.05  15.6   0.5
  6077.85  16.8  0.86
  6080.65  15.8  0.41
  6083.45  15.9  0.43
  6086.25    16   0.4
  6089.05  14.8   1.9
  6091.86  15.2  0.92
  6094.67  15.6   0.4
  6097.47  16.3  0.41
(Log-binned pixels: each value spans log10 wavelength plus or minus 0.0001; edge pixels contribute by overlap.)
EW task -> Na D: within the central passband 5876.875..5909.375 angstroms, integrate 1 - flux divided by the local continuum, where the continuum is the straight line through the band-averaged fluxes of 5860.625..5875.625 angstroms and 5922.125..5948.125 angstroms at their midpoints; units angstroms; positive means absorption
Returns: 5.42 angstroms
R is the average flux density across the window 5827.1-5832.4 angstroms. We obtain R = 16.3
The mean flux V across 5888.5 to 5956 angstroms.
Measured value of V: 14.5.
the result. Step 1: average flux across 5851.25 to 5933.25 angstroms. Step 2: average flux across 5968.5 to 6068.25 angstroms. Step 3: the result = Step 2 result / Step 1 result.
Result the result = 1.10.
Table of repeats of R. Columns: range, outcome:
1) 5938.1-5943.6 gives 15.5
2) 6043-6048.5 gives 16.6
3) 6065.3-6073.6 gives 16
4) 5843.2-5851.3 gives 16.5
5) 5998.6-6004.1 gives 15.6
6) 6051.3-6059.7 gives 16.1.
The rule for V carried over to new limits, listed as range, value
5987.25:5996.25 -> 15.5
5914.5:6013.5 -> 15.4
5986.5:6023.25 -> 15.4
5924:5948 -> 15.5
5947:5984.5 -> 15.5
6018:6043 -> 15.9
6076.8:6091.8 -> 15.8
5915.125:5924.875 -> 15.1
